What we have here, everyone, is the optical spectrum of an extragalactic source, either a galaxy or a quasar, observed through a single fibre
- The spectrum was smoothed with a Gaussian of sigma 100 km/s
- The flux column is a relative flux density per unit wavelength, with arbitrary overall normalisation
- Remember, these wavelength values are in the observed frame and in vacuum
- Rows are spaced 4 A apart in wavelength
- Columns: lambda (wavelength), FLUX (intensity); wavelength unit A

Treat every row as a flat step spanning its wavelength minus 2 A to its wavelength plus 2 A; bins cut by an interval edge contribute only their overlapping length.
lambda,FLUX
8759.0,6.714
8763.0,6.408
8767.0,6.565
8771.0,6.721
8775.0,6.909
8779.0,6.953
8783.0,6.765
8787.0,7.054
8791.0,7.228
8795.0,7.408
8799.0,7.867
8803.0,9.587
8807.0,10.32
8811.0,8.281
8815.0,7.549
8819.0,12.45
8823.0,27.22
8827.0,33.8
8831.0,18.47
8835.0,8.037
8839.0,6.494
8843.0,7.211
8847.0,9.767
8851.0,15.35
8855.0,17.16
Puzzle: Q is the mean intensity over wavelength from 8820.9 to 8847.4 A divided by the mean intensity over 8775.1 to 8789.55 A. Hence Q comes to 2.34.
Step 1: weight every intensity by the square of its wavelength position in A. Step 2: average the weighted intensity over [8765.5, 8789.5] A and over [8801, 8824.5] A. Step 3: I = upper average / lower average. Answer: 1.8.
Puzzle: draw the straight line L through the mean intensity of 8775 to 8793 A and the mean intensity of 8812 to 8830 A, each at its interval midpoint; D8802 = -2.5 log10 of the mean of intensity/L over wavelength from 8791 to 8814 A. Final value 0.46 mag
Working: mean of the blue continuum 6.99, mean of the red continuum 19.5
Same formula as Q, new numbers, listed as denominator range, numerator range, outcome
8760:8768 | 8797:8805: 1.34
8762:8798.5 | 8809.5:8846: 2.07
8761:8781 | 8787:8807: 1.22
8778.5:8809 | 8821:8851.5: 1.99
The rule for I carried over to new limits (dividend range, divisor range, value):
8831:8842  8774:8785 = 1.37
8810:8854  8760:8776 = 2.18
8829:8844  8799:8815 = 1.15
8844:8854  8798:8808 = 1.36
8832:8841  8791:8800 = 1.14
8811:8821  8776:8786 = 1.41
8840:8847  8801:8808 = 0.80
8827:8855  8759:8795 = 1.92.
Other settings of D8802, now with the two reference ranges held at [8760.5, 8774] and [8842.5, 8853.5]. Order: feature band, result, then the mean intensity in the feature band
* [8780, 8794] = 0.11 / 7.04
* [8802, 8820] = -0.02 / 9.48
